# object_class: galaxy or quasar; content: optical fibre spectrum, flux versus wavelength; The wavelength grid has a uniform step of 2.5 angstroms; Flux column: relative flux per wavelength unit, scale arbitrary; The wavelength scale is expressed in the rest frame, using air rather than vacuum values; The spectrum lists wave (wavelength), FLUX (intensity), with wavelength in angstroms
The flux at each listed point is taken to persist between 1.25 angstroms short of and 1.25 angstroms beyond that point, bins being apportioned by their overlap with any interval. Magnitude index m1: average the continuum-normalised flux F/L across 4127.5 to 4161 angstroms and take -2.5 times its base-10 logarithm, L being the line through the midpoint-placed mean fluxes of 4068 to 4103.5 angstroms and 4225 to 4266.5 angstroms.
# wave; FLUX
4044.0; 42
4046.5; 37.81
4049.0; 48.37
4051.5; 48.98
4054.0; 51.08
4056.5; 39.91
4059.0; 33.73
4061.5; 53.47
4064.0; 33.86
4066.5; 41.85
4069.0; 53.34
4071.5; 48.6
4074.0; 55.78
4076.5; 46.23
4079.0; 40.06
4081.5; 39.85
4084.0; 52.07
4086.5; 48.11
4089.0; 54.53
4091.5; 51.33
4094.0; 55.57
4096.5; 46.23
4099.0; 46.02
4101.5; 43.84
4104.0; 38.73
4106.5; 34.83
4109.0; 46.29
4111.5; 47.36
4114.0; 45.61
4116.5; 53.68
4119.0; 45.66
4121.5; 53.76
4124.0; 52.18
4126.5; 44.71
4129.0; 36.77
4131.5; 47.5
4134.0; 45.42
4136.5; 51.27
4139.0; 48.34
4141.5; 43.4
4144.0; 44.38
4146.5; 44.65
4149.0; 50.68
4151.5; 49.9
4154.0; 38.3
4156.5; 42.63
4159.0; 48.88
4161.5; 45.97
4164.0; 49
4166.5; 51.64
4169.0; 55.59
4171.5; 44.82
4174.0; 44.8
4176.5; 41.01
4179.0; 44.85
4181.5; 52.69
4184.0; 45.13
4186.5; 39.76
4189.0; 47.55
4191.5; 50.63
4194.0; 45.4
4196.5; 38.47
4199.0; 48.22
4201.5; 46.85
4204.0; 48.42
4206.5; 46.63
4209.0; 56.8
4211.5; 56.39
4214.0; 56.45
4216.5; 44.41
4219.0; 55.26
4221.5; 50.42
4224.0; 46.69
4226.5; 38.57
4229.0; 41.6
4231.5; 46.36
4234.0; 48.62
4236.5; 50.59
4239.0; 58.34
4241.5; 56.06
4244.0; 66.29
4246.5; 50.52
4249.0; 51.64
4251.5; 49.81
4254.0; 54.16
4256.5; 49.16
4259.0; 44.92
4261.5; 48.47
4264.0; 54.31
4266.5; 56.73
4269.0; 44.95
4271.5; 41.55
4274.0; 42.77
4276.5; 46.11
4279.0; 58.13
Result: 0.09 mag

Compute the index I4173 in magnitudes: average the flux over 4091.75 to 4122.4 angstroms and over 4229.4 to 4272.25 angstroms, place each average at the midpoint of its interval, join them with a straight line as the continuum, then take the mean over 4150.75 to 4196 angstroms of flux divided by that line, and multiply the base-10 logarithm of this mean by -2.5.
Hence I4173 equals 0.05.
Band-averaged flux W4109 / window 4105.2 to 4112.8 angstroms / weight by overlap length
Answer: 42.8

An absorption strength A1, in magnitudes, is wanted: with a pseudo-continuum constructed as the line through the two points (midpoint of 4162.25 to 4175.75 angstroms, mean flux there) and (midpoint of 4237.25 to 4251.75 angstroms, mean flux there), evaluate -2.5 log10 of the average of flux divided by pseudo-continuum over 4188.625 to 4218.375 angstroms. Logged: 0.06 mag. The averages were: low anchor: 48.7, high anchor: 55.7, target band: 49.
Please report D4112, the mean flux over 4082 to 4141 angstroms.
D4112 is 47.2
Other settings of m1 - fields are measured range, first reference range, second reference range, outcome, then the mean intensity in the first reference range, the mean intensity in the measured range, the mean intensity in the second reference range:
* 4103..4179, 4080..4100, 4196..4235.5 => 0.058 mag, 49.1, 46.3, 48.3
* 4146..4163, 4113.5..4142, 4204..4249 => 0.058 mag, 47.5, 46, 51.1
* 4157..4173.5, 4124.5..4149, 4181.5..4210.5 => -0.057 mag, 45.7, 48.8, 47.1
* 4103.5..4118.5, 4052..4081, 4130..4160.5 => 0.024 mag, 45.2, 44.8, 46.2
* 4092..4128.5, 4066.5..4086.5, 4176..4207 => 0.011 mag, 47.6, 46.6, 45.9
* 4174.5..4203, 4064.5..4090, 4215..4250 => 0.094 mag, 47.6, 45.5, 50.4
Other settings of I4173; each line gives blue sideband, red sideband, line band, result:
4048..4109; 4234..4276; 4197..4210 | 0.02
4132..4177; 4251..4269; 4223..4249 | -0.01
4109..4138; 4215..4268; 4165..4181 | 0.03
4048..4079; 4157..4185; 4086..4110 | 0.00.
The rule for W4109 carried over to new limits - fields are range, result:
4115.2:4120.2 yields 49.7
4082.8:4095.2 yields 52.3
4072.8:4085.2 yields 46.7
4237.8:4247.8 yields 57.8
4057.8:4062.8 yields 43.6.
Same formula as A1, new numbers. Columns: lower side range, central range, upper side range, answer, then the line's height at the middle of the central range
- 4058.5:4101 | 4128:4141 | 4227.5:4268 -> 0.06 mag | 48.7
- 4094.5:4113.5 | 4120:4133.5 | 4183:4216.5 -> -0.05 mag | 44.9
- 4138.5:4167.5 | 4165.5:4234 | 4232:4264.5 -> 0.04 mag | 49.3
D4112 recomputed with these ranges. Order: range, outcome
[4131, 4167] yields 46.7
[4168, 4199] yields 45.9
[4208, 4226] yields 51.7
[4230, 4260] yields 52.2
